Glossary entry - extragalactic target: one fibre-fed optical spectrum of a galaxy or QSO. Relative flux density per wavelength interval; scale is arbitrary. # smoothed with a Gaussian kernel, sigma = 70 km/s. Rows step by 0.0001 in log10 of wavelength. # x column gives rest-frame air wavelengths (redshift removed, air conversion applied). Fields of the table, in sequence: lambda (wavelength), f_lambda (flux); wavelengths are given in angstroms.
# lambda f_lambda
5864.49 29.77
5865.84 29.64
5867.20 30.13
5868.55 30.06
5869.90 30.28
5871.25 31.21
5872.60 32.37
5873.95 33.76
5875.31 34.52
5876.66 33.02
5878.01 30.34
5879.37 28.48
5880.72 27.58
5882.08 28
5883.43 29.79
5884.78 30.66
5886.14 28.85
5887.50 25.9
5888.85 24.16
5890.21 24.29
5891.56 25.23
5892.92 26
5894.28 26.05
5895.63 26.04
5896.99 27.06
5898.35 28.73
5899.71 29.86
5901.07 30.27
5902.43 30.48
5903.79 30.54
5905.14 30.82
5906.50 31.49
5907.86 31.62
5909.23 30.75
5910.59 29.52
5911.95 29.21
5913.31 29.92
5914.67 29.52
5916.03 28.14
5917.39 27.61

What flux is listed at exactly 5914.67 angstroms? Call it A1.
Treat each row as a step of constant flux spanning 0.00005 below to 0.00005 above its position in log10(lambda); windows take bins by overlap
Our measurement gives 29.52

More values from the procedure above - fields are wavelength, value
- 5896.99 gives 27.06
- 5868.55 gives 30.06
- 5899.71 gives 29.86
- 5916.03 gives 28.14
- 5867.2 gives 30.13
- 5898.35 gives 28.73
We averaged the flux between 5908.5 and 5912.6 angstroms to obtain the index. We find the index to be 29.8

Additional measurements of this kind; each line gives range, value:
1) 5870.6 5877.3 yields 33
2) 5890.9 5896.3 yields 25.8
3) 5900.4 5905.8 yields 30.6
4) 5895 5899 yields 27.3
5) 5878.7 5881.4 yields 28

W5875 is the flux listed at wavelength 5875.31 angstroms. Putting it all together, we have 34.52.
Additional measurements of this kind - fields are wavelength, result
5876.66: 33.02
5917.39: 27.61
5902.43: 30.48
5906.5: 31.49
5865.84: 29.64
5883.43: 29.79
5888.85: 24.16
